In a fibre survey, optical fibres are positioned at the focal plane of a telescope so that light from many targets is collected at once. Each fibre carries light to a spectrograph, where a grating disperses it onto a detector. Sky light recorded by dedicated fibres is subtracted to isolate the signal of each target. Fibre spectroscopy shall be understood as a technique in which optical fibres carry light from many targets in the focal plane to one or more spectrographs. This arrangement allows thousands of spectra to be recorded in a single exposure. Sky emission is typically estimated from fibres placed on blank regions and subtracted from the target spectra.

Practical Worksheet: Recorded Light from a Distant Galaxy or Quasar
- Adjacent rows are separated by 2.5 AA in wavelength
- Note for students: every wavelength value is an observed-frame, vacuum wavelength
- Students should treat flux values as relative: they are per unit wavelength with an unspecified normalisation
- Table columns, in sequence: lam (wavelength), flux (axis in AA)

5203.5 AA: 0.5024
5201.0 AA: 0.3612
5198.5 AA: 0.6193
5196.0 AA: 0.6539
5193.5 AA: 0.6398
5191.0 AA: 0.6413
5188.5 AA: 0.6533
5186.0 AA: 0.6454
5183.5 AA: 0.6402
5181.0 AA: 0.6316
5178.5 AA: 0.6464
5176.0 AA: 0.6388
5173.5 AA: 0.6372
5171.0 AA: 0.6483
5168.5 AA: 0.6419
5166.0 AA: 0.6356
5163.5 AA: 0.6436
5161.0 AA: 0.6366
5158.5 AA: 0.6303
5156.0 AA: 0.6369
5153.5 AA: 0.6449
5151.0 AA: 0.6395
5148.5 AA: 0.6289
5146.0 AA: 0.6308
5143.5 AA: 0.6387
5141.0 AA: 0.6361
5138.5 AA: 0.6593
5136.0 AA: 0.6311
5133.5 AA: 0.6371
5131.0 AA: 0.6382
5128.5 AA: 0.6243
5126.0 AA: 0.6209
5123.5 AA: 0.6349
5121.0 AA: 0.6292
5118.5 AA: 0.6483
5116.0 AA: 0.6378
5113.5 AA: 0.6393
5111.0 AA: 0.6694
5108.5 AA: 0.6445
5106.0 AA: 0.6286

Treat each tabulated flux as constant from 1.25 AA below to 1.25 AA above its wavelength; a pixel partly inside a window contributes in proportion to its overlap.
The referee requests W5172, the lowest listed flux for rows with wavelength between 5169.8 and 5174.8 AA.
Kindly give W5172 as 0.6372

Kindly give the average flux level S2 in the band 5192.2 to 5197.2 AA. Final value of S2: 0.647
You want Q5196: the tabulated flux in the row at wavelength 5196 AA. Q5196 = 0.6539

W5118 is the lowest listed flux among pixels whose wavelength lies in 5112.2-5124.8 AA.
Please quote 0.6292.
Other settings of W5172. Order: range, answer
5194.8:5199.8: 0.6193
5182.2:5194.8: 0.6398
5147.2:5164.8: 0.6289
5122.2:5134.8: 0.6209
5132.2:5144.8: 0.6311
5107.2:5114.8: 0.6393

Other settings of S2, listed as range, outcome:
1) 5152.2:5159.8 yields 0.637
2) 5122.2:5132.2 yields 0.63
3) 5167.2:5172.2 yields 0.645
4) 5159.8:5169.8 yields 0.639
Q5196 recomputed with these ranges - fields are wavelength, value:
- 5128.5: 0.6243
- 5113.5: 0.6393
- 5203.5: 0.5024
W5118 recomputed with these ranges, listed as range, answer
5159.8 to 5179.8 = 0.6356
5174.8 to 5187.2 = 0.6316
